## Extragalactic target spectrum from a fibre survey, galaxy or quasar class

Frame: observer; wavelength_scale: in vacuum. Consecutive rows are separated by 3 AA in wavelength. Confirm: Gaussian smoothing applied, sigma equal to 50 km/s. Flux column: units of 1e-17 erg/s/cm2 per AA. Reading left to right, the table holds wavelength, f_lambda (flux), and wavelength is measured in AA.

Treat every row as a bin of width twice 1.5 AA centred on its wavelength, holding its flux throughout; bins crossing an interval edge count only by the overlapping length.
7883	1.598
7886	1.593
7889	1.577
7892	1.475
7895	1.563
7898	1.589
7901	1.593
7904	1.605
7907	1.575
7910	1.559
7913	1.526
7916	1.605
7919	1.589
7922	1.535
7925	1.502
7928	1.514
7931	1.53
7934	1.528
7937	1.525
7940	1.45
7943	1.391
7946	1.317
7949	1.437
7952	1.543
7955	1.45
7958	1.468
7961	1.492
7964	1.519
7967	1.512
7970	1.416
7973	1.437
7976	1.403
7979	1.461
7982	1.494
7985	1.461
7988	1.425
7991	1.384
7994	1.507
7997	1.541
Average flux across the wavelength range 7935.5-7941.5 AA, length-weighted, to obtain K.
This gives 1.49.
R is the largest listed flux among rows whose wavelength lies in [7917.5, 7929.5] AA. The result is 1.589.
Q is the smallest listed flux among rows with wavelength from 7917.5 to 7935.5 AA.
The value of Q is 1.502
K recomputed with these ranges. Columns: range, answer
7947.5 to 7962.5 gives 1.48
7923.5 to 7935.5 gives 1.52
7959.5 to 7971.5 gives 1.48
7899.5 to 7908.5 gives 1.59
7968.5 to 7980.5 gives 1.43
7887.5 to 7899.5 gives 1.55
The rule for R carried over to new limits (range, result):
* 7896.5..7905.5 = 1.605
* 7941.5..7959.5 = 1.543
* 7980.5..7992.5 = 1.494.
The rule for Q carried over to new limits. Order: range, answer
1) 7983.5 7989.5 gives 1.425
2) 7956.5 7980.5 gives 1.403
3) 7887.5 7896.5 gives 1.475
